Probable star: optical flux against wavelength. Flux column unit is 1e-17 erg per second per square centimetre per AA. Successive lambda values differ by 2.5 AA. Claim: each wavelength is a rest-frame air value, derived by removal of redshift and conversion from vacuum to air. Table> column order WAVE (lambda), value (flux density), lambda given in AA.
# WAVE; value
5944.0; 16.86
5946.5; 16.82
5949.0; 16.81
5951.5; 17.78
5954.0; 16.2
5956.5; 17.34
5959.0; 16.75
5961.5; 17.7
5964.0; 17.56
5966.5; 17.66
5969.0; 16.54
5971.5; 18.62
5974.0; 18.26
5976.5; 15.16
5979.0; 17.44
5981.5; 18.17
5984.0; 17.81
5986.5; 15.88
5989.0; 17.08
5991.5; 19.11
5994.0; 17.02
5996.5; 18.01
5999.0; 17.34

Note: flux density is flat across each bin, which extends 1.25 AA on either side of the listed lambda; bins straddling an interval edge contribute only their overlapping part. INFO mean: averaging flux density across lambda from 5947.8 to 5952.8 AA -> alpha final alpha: 17.3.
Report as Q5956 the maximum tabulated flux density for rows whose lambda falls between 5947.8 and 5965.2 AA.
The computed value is 17.78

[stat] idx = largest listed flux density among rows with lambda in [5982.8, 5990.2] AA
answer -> 17.81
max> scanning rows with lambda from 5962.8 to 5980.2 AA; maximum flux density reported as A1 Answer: 18.62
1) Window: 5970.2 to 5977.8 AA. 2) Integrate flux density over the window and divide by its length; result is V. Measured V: 17.3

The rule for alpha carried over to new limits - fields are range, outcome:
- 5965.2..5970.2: 17.1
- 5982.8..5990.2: 16.9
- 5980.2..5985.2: 18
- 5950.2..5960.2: 17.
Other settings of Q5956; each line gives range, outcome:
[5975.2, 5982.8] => 18.17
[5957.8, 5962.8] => 17.7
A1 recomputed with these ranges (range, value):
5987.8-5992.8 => 19.11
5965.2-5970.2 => 17.66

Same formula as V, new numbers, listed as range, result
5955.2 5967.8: 17.4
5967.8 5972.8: 17.6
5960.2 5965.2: 17.6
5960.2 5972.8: 17.6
